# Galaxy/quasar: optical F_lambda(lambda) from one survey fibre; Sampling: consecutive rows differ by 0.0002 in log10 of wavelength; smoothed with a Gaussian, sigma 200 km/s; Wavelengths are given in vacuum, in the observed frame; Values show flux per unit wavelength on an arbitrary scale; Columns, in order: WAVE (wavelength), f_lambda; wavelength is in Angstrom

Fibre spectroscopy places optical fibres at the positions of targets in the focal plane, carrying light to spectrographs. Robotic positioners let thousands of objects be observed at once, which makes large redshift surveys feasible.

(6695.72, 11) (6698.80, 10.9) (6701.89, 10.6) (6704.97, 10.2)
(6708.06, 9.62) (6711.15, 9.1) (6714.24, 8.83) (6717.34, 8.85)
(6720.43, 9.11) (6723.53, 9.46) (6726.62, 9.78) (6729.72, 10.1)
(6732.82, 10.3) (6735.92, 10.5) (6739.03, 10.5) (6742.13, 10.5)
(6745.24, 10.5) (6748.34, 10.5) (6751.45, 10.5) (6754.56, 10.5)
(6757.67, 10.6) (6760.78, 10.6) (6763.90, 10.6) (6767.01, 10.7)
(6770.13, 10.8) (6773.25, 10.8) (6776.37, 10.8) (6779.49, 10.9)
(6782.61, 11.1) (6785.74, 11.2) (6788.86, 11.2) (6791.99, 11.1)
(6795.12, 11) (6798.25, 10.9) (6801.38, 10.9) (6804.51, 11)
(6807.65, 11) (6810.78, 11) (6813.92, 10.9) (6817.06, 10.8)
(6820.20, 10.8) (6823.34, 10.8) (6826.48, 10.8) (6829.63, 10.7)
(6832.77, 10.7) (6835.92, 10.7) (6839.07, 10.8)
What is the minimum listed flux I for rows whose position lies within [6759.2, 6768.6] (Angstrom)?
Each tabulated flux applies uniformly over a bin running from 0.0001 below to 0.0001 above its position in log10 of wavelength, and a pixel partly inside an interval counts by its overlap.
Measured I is 10.6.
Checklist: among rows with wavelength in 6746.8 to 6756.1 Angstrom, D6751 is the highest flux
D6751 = 10.5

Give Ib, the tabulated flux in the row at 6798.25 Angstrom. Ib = 10.9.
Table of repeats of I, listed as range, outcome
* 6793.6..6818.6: 10.8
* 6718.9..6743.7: 9.11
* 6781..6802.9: 10.9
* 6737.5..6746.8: 10.5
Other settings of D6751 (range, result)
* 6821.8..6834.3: 10.8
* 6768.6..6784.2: 11.1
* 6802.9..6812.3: 11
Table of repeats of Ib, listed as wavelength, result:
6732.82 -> 10.3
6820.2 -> 10.8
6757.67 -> 10.6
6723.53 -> 9.46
